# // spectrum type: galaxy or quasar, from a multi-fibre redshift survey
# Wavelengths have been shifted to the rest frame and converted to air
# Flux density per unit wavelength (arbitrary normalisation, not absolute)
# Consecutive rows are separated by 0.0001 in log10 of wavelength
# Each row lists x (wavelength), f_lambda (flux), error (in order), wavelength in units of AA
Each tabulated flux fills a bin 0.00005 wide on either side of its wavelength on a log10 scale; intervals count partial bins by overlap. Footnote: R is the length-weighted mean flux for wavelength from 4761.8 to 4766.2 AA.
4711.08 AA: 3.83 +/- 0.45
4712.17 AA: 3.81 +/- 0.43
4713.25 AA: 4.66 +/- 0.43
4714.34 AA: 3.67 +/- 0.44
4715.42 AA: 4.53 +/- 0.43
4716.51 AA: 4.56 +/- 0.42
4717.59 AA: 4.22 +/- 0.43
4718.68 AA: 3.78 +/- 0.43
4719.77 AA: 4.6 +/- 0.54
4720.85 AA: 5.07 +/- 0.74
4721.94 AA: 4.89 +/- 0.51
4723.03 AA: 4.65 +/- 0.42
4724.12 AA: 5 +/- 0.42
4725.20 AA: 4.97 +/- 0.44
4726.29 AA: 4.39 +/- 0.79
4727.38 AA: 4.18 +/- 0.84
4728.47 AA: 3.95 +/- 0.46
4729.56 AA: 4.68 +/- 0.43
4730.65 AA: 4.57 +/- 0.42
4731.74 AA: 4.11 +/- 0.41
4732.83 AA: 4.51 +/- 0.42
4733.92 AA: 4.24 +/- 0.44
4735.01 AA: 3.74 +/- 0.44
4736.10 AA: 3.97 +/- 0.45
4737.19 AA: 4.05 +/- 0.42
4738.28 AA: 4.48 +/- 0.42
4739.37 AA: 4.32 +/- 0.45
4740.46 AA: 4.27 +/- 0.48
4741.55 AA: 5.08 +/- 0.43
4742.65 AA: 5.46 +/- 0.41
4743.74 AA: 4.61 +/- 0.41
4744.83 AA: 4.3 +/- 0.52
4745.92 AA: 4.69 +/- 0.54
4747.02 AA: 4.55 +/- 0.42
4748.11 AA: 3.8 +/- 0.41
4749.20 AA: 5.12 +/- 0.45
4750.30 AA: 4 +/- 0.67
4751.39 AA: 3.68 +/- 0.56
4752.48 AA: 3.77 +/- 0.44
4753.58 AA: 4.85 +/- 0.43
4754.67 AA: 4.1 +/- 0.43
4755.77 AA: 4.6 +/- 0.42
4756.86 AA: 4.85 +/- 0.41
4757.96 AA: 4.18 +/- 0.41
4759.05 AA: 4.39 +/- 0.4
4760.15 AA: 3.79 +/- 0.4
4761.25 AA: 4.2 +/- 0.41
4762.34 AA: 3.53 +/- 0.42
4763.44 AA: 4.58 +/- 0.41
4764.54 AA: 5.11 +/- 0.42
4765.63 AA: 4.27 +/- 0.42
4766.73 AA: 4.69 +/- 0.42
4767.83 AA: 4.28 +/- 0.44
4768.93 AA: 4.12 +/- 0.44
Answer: 4.37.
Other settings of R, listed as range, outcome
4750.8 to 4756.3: 4.2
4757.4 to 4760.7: 4.12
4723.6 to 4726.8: 4.8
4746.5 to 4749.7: 4.49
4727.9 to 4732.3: 4.32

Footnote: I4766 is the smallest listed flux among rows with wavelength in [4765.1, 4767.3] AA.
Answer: 4.27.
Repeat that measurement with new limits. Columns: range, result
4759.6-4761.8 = 3.79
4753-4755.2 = 4.1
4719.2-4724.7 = 4.6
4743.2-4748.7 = 3.8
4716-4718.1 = 4.22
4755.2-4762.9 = 3.53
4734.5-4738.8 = 3.74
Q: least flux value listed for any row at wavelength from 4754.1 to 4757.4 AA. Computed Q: 4.1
